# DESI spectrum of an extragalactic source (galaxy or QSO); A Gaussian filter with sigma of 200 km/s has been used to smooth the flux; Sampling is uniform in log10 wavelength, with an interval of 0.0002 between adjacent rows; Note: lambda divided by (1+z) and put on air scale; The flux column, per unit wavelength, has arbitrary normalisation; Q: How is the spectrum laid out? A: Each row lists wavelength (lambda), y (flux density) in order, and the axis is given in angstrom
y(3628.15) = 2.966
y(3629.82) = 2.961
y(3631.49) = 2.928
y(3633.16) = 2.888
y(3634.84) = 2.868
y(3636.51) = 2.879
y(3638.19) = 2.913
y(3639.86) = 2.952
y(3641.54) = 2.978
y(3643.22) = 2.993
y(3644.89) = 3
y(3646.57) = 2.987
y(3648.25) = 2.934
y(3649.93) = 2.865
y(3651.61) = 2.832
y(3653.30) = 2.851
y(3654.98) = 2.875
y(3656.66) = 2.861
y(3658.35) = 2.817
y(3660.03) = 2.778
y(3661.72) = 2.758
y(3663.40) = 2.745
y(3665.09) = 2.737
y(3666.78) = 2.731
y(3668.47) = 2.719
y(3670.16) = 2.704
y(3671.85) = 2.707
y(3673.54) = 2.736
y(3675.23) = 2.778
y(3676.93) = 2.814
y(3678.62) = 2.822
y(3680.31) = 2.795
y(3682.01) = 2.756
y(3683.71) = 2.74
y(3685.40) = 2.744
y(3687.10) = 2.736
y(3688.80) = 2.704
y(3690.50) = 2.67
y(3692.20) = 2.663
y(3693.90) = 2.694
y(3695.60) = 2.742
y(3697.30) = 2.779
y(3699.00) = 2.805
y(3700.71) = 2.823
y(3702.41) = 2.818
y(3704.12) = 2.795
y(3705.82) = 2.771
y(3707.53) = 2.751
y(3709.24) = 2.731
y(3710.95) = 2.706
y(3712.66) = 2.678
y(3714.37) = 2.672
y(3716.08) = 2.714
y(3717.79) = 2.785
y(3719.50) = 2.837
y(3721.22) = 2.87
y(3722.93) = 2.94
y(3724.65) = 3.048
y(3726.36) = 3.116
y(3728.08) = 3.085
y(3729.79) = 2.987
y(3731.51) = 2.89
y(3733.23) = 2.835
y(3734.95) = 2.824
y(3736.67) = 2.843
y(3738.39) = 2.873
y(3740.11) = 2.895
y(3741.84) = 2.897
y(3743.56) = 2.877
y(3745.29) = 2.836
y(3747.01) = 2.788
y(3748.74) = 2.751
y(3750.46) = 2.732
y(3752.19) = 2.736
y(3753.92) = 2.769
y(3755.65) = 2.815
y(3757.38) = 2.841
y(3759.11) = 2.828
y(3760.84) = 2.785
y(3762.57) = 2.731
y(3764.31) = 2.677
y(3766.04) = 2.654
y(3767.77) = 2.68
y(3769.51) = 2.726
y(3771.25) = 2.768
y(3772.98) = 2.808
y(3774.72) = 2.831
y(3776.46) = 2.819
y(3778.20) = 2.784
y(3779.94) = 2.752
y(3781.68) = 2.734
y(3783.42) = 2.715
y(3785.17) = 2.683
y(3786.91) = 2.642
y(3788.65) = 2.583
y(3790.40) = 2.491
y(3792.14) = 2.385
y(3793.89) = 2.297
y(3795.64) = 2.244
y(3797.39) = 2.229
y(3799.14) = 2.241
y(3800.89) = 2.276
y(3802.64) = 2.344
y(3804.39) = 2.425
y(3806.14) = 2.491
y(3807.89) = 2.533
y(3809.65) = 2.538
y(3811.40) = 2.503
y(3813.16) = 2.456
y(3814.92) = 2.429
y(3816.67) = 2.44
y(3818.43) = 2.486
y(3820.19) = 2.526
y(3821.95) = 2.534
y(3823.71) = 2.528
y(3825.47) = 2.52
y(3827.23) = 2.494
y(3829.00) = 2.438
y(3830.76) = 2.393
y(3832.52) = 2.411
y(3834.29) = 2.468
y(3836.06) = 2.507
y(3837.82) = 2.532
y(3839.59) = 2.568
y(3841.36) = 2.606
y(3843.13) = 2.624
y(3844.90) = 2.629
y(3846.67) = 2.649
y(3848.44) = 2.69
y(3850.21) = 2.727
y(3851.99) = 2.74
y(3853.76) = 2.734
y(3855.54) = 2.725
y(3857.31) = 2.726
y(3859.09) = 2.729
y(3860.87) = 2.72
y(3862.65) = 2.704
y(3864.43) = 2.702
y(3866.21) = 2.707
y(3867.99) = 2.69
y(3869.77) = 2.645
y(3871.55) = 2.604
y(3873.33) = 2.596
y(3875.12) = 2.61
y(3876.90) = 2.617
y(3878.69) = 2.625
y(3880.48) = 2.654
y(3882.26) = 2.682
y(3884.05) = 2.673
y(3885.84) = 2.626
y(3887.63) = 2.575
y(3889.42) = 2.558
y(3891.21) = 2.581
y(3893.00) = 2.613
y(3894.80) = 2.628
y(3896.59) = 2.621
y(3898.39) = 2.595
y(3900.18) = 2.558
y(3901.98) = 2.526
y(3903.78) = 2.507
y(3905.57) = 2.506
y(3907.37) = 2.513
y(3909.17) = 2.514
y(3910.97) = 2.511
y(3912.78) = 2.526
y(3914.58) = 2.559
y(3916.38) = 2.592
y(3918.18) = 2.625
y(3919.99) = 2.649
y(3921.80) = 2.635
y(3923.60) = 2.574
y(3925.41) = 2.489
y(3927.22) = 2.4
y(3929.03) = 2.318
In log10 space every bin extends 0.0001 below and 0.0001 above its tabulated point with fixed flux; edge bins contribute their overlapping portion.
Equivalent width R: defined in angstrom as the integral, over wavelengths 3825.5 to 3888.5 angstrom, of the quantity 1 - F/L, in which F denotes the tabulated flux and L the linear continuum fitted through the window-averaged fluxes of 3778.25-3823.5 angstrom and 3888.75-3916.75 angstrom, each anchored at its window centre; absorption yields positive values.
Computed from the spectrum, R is -2.4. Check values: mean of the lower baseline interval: 2.49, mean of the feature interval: 2.62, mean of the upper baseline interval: 2.56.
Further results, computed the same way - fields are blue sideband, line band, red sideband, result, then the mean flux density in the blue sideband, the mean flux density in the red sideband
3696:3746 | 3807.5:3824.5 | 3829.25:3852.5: 0.9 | 2.84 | 2.57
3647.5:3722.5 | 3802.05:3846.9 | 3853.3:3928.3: 2.7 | 2.77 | 2.61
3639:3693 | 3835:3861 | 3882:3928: -0.3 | 2.81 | 2.57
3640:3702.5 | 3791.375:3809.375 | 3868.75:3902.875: 2.2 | 2.8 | 2.61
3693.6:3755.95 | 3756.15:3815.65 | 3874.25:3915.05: 3.3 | 2.83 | 2.58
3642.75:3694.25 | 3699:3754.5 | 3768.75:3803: -3.2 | 2.79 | 2.57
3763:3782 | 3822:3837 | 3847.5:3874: 1.3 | 2.75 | 2.7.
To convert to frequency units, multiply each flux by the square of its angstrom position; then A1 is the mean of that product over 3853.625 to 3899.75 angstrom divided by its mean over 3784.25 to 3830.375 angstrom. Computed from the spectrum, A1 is 1.1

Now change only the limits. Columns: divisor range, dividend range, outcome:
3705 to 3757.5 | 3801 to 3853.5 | 0.94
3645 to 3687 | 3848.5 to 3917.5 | 1.05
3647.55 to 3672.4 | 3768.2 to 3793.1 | 1.03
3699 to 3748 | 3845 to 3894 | 1.01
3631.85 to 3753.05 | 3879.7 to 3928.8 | 1.02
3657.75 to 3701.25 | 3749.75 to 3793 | 1.04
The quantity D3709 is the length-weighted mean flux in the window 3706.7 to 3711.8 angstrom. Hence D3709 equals 2.73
